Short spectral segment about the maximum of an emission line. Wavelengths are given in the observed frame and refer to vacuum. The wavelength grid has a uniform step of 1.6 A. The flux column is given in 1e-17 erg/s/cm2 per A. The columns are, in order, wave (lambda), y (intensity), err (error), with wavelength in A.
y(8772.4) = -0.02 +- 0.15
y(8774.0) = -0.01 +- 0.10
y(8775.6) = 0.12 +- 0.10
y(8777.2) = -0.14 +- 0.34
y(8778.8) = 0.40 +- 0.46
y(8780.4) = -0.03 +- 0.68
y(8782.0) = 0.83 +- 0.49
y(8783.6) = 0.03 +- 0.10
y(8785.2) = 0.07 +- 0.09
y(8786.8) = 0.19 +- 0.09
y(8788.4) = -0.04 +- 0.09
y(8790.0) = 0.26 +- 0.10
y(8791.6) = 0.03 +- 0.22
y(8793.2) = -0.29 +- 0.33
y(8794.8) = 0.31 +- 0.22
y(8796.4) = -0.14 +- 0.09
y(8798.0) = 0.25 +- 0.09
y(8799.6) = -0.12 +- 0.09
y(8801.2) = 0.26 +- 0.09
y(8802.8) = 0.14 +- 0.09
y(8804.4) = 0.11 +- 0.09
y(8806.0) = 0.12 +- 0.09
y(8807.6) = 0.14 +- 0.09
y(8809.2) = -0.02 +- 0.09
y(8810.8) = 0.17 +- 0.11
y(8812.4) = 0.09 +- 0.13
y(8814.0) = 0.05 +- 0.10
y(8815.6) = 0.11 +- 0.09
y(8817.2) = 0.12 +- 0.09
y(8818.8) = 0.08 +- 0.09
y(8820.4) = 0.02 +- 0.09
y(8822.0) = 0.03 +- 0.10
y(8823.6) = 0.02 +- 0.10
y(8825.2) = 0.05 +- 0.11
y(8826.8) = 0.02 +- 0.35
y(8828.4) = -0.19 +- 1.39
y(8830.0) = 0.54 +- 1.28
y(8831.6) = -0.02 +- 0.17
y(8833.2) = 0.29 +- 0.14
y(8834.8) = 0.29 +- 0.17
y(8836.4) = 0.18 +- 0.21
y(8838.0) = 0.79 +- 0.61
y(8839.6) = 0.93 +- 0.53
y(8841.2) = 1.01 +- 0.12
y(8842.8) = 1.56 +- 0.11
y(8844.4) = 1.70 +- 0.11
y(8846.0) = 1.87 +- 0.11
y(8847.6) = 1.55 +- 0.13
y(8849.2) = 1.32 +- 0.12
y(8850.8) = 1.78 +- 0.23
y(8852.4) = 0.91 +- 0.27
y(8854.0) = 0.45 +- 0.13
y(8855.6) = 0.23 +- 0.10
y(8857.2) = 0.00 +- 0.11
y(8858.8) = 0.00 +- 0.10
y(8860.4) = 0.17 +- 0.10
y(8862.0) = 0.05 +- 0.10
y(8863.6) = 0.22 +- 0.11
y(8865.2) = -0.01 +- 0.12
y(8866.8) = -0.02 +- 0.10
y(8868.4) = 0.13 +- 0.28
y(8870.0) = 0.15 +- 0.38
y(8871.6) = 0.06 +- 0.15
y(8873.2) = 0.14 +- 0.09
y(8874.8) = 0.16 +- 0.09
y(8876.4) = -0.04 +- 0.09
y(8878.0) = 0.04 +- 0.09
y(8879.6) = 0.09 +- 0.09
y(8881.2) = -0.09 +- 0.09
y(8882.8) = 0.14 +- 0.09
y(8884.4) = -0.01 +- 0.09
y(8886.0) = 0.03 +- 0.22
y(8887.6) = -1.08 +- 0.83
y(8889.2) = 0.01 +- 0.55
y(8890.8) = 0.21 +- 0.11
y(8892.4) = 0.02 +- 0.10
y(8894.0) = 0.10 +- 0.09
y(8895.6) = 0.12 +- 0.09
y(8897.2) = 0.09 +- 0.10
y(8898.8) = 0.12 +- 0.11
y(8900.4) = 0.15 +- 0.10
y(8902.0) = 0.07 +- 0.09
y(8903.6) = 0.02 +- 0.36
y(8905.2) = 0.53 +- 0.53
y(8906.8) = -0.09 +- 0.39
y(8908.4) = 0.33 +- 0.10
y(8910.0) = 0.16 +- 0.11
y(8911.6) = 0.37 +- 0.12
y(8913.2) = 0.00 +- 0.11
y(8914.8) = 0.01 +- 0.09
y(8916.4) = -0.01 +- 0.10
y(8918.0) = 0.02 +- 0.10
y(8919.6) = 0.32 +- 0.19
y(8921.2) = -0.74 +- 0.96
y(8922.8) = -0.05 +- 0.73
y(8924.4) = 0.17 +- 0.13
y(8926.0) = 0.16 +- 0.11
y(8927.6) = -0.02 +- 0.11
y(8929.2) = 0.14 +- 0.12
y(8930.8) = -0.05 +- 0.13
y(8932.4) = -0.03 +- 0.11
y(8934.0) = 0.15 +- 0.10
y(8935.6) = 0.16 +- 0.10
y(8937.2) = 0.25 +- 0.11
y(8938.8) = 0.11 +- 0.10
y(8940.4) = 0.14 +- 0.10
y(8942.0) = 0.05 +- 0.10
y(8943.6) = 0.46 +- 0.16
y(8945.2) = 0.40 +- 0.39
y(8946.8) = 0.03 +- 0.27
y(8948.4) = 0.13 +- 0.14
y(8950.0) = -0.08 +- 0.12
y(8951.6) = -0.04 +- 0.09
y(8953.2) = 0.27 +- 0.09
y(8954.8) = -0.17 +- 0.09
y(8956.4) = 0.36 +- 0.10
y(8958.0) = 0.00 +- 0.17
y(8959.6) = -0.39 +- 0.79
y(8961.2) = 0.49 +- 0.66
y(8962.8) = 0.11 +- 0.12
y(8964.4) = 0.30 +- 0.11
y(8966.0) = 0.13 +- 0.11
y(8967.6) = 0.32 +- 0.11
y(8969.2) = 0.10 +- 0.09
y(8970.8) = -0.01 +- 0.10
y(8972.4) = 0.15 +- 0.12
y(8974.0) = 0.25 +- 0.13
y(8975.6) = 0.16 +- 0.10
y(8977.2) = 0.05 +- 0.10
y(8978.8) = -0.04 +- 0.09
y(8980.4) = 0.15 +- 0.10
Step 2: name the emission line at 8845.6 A [O II] 3727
